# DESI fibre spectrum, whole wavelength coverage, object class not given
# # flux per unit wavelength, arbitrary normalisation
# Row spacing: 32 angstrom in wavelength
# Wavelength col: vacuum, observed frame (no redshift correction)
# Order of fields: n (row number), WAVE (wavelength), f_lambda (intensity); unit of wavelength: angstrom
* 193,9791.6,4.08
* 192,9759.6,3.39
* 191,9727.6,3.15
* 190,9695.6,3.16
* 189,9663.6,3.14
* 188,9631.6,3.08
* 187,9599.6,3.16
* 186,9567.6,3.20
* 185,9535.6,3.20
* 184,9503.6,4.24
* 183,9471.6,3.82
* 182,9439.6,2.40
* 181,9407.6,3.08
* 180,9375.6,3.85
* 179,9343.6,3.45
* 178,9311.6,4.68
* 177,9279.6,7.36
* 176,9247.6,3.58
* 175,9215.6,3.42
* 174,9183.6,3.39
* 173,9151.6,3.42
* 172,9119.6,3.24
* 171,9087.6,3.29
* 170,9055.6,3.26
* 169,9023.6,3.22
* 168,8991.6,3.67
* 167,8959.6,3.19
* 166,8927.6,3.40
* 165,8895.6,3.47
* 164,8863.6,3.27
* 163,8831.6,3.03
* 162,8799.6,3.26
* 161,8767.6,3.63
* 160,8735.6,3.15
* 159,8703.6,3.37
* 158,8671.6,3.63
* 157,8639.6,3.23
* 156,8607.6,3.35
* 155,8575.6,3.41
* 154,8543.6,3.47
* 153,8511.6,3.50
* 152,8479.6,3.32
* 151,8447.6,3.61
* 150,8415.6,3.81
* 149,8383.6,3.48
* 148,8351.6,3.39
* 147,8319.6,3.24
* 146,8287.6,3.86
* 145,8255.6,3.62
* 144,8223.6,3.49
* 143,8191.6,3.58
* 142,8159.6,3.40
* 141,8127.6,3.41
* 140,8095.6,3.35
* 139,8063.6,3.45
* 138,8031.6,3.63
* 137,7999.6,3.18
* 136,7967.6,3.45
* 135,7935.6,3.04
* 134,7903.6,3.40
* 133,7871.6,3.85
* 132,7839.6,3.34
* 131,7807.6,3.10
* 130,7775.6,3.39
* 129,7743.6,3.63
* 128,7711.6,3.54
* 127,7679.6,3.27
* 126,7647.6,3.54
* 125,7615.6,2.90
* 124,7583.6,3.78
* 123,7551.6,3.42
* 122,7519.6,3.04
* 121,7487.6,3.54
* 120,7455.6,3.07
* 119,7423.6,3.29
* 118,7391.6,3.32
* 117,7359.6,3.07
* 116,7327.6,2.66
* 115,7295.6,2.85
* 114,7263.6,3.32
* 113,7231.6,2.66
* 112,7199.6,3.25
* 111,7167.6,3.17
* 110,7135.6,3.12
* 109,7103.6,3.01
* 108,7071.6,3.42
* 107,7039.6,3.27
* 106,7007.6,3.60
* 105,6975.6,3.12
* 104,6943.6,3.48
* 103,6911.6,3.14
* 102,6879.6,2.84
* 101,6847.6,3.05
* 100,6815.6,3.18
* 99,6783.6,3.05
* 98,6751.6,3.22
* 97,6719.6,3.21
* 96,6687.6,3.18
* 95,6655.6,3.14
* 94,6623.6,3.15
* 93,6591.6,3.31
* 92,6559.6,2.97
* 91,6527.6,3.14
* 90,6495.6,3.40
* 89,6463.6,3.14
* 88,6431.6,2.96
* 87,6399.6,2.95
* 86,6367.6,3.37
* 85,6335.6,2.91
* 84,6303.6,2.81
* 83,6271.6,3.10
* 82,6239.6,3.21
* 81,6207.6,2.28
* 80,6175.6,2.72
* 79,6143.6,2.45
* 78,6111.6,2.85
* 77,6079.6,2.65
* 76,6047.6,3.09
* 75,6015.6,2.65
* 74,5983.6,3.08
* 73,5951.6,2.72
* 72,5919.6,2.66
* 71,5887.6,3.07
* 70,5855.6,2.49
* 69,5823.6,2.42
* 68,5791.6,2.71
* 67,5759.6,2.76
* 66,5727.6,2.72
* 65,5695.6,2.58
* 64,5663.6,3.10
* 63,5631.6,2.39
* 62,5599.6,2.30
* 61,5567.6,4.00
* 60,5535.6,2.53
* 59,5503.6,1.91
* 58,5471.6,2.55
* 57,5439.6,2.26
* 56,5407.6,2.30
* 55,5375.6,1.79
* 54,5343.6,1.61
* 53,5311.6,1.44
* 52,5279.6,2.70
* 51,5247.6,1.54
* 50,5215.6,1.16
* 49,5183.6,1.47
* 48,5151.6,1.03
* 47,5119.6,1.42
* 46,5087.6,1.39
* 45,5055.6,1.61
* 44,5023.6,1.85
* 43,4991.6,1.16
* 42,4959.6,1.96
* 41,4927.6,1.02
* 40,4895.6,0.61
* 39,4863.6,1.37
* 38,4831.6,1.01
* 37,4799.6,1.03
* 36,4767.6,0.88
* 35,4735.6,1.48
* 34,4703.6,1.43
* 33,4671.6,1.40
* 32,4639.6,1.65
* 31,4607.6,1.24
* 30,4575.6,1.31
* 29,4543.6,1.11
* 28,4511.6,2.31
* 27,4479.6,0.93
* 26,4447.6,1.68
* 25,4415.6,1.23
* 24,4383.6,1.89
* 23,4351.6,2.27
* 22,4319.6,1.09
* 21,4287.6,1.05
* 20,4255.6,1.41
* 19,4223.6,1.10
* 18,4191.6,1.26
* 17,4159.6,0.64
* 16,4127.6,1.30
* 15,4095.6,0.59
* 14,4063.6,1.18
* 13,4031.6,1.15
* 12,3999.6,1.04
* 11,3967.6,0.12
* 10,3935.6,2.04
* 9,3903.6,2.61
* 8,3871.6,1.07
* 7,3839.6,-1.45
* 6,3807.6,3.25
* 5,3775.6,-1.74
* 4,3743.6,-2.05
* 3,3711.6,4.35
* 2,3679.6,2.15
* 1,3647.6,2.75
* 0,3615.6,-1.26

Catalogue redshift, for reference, 0.414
